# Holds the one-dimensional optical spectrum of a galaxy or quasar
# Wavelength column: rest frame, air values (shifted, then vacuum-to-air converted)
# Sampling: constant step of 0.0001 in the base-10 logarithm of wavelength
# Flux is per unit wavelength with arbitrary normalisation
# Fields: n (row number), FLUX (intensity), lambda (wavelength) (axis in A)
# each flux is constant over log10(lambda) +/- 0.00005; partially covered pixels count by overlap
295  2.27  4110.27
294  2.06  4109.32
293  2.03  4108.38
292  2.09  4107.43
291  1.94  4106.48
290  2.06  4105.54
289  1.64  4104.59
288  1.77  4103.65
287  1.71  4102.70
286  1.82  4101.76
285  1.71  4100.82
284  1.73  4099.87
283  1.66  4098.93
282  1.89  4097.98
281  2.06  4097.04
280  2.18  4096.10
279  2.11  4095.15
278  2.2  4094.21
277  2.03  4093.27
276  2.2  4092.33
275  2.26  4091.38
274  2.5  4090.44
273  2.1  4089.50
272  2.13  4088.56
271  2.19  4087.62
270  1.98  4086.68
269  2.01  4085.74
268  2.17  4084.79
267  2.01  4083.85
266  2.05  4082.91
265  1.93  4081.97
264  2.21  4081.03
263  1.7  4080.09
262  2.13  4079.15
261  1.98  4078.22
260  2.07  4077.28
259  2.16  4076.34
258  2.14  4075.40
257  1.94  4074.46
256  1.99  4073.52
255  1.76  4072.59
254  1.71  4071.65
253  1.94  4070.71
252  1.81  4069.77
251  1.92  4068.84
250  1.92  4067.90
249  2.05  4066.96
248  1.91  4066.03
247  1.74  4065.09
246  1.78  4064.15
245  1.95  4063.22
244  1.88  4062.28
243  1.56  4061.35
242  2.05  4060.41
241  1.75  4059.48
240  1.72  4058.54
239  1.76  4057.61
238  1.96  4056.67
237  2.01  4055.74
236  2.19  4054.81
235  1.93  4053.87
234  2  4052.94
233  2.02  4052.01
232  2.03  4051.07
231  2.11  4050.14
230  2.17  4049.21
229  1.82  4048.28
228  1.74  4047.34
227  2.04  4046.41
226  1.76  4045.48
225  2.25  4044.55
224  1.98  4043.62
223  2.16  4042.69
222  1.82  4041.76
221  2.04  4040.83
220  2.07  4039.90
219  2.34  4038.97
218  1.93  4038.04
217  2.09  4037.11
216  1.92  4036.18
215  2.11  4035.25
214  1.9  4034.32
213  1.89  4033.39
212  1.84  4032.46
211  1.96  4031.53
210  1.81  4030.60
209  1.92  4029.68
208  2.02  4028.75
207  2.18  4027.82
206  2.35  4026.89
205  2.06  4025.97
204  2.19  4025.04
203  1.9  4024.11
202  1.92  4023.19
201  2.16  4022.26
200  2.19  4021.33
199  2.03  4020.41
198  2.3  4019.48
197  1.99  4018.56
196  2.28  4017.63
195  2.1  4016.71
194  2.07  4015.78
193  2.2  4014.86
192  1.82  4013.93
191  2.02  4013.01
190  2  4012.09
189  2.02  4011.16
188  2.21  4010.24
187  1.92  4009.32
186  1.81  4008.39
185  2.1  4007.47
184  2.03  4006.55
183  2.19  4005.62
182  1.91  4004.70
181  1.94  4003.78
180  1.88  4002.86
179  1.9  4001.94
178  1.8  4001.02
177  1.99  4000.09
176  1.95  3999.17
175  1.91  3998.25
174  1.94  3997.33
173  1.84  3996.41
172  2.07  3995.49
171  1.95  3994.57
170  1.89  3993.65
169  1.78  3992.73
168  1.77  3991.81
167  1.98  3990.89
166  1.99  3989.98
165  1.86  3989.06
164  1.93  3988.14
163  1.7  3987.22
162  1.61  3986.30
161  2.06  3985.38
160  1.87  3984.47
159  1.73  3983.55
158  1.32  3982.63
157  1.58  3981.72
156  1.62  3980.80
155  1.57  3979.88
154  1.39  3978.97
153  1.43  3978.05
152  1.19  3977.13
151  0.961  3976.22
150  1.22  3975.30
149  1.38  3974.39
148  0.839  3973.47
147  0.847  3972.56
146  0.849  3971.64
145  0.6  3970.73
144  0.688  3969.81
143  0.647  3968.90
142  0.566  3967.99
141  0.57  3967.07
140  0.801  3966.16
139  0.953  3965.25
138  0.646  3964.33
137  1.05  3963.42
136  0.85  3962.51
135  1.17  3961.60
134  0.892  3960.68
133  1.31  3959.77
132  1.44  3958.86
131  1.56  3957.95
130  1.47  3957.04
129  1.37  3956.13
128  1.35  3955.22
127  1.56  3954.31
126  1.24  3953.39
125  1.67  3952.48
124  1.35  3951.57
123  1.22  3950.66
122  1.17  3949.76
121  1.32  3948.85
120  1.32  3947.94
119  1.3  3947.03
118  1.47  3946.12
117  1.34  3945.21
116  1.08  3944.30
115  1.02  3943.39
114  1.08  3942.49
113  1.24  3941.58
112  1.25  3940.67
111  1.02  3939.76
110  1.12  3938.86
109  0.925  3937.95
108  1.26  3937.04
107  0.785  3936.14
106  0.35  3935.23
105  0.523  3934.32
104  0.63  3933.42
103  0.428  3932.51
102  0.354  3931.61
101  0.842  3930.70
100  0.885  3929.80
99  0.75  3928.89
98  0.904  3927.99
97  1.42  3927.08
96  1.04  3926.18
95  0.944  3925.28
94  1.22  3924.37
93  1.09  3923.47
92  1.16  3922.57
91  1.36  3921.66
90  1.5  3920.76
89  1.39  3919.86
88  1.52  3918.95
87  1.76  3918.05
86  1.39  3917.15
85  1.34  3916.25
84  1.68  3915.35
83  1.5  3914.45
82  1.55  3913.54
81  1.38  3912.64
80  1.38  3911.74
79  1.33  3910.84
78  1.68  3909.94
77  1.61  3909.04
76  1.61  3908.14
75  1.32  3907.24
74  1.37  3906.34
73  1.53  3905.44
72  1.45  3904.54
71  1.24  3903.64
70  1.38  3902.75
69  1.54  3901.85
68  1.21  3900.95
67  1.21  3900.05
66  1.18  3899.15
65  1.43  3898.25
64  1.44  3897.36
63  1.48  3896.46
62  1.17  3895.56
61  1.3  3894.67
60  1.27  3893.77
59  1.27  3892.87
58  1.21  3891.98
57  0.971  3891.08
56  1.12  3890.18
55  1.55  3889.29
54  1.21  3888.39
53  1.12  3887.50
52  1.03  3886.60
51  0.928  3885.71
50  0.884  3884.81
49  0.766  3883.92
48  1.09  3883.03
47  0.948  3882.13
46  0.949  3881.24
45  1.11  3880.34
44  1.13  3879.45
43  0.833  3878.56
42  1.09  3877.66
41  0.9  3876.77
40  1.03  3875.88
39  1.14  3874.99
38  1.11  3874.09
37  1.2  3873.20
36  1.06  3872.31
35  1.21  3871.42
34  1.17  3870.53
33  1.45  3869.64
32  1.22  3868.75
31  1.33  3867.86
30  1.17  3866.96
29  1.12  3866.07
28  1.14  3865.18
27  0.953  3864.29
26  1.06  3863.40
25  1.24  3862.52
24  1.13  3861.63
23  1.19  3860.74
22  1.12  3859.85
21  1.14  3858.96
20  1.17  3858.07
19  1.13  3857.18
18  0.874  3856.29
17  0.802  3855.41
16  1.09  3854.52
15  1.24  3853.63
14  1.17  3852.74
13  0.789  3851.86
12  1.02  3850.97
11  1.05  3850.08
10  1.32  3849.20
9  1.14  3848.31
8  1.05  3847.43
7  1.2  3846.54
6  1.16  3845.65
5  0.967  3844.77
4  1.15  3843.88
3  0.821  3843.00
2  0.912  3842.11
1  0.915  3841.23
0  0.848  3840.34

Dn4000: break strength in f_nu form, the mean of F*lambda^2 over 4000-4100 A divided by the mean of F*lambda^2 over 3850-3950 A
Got 1.9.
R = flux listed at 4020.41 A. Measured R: 2.03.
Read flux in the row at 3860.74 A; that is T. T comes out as 1.19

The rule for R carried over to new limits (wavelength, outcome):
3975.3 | 1.22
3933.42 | 0.63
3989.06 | 1.86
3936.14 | 0.785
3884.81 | 0.884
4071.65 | 1.71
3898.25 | 1.43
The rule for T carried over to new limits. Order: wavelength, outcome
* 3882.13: 0.948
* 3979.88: 1.57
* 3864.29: 0.953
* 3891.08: 0.971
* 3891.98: 1.21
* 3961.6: 1.17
